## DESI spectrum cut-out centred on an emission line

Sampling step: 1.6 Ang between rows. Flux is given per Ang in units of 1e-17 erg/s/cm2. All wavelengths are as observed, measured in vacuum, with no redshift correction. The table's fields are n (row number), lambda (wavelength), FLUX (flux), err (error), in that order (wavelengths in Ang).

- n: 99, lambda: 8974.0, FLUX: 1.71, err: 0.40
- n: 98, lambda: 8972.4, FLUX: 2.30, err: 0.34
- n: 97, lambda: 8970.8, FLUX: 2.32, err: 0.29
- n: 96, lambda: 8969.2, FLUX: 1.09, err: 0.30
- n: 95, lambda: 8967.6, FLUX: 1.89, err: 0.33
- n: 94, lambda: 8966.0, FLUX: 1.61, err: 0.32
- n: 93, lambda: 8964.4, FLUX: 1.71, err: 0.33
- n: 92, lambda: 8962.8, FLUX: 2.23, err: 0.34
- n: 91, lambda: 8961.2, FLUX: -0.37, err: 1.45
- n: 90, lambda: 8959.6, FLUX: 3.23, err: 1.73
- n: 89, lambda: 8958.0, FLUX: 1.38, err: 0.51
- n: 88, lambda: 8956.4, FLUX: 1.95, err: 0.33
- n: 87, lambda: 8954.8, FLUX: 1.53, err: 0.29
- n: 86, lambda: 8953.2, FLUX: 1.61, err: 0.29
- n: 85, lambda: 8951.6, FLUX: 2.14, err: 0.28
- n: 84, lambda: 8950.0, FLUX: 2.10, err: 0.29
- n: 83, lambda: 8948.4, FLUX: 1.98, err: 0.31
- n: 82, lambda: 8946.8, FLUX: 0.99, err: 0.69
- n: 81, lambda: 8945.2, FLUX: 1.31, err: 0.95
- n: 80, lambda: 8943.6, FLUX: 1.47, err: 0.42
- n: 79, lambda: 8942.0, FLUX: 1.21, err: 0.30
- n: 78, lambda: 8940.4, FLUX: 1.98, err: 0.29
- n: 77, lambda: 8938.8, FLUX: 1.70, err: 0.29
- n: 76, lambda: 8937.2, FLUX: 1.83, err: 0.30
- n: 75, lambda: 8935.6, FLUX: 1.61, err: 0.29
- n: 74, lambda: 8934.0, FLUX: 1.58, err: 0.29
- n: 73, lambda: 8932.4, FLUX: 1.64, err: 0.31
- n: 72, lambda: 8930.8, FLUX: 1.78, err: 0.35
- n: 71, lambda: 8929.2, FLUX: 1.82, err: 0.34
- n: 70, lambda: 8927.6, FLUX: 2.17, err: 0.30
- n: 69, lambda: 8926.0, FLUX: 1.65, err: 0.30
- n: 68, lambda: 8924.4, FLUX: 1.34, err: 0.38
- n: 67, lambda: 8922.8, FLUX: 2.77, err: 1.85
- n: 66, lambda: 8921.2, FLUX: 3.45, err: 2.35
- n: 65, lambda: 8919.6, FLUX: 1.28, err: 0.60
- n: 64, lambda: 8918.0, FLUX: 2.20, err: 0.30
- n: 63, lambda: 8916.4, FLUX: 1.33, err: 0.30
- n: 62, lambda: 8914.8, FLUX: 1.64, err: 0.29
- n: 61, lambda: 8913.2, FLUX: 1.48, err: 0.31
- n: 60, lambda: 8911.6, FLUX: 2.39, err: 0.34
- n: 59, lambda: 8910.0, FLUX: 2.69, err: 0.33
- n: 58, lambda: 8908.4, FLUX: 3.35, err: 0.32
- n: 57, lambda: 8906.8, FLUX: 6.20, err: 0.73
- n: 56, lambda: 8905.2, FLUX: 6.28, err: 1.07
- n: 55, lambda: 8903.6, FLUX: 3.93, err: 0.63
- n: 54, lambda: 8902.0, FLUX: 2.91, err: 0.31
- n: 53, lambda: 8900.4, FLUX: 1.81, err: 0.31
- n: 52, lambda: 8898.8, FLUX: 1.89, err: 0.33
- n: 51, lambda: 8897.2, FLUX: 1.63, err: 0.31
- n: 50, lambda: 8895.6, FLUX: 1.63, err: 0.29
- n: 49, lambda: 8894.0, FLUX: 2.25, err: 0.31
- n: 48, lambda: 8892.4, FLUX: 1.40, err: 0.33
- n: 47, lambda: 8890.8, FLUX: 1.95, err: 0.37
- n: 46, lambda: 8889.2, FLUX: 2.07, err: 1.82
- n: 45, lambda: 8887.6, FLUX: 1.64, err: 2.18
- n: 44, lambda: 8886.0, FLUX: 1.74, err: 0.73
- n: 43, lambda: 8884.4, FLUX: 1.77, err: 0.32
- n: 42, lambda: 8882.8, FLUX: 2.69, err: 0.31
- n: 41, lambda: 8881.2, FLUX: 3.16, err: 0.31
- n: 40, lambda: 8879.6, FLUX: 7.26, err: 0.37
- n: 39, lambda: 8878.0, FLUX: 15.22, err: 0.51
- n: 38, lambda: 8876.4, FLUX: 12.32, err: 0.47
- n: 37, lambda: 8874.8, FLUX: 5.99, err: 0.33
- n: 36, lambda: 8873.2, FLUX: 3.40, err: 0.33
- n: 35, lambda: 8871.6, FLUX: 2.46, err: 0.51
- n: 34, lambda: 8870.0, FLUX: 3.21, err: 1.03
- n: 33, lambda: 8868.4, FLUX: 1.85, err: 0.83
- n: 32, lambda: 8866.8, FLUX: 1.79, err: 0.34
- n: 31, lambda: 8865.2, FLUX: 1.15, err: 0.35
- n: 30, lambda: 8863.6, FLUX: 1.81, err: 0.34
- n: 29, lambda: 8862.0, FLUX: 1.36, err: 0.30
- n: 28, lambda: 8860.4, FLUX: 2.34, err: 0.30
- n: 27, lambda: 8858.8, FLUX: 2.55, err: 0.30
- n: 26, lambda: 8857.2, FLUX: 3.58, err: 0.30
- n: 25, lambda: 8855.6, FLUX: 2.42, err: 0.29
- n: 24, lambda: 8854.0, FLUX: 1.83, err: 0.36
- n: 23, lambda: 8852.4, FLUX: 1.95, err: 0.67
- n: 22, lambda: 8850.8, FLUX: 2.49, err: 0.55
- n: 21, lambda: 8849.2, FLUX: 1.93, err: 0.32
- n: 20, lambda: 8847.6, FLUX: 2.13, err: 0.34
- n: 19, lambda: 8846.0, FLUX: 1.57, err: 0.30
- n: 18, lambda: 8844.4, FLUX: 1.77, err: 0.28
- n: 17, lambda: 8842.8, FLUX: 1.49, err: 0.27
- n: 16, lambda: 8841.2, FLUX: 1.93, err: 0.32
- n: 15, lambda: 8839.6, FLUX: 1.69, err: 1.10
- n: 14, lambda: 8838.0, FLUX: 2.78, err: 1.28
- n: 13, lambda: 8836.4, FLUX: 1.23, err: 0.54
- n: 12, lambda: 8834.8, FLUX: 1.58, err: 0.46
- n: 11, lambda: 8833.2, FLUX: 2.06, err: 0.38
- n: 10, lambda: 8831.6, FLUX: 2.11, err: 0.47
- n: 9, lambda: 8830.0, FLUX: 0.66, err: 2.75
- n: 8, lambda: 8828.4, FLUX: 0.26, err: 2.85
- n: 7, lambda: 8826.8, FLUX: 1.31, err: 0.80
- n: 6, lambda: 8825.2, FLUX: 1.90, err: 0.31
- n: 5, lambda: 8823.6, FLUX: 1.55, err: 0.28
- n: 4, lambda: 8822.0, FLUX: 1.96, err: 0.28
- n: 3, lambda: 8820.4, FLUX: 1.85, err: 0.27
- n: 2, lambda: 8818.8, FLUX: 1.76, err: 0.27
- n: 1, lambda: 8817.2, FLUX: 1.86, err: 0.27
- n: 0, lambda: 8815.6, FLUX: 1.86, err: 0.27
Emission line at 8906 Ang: [N II] 6583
